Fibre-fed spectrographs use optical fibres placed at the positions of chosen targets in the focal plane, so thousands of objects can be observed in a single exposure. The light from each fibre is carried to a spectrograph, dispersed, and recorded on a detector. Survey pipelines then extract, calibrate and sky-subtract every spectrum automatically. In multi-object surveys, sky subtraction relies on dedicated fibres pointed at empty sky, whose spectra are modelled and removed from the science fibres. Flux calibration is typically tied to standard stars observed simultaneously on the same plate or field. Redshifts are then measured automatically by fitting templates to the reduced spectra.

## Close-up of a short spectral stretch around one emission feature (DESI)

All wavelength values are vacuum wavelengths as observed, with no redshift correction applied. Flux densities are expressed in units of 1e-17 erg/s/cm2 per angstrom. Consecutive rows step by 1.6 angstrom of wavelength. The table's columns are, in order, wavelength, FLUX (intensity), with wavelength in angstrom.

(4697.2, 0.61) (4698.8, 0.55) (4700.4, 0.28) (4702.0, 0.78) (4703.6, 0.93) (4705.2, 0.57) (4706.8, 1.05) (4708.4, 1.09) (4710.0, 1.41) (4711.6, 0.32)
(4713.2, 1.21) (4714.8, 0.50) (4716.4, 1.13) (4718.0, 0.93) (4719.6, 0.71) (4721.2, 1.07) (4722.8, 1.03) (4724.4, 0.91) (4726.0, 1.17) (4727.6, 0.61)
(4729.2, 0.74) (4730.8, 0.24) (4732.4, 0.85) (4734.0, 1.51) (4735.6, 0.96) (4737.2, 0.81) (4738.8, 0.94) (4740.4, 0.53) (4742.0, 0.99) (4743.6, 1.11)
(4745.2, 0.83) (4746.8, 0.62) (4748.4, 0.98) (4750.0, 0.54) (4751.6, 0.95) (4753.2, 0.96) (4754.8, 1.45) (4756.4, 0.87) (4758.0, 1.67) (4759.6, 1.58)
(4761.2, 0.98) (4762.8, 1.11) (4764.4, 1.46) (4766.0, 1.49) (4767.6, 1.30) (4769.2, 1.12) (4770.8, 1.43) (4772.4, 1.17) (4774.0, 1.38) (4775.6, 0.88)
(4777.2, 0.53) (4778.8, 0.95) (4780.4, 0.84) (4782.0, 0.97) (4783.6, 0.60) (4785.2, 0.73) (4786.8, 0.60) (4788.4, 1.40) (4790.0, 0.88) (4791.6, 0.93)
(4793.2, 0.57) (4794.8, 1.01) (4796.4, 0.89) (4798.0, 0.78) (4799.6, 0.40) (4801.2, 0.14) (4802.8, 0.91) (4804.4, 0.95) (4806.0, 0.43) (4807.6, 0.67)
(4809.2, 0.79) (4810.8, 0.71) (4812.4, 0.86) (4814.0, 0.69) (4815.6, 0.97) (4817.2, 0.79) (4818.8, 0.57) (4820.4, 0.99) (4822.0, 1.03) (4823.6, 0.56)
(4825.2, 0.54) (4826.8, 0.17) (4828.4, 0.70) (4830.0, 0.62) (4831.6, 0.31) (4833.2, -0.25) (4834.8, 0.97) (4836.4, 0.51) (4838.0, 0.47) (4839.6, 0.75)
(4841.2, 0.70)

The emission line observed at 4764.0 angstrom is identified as C III] 1909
